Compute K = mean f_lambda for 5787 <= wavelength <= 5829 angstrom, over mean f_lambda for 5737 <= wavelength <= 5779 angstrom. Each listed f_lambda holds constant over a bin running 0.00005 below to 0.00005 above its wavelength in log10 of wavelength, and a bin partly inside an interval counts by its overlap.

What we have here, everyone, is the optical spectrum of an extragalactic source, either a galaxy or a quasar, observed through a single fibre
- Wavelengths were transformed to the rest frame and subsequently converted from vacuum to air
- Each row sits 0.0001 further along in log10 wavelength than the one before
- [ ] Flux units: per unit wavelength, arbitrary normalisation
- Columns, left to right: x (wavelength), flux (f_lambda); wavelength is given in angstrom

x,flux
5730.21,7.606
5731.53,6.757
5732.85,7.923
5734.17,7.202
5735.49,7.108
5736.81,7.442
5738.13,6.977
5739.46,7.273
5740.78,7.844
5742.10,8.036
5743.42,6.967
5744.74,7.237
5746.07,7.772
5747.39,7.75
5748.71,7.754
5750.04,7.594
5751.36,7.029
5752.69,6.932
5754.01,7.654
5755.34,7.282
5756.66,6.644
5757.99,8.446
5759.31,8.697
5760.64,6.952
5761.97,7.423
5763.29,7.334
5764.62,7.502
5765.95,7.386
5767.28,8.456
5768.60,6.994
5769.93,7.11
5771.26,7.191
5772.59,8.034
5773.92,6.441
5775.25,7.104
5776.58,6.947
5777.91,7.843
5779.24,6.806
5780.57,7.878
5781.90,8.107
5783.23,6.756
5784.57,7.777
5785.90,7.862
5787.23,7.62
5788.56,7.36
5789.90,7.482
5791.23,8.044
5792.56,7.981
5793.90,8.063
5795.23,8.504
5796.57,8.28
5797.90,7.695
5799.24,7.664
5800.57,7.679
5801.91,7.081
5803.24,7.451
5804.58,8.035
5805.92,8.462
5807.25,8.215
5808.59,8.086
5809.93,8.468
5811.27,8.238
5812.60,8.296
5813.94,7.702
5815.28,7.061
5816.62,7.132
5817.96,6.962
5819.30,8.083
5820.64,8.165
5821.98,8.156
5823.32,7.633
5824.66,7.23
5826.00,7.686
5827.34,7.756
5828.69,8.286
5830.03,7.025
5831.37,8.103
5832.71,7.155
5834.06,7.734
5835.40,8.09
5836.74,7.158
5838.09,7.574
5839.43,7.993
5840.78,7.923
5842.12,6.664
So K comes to 1.05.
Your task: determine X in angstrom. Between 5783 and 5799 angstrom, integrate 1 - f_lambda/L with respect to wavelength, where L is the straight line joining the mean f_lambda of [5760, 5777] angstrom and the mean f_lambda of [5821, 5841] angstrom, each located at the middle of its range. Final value -0.8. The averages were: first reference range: 7.3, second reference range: 7.7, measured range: 7.81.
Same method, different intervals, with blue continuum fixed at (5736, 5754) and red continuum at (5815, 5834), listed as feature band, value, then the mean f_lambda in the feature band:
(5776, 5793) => -0.10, 7.57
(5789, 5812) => -1.21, 7.96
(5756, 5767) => -0.16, 7.58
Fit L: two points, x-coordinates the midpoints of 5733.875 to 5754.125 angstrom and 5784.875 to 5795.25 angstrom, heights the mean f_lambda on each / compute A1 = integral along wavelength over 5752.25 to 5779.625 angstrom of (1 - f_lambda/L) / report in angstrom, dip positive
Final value 0.7 angstrom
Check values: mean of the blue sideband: 7.41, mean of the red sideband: 7.83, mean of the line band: 7.4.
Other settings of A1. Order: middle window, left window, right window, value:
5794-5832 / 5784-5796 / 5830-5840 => -0.4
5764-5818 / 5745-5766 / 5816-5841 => -0.5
